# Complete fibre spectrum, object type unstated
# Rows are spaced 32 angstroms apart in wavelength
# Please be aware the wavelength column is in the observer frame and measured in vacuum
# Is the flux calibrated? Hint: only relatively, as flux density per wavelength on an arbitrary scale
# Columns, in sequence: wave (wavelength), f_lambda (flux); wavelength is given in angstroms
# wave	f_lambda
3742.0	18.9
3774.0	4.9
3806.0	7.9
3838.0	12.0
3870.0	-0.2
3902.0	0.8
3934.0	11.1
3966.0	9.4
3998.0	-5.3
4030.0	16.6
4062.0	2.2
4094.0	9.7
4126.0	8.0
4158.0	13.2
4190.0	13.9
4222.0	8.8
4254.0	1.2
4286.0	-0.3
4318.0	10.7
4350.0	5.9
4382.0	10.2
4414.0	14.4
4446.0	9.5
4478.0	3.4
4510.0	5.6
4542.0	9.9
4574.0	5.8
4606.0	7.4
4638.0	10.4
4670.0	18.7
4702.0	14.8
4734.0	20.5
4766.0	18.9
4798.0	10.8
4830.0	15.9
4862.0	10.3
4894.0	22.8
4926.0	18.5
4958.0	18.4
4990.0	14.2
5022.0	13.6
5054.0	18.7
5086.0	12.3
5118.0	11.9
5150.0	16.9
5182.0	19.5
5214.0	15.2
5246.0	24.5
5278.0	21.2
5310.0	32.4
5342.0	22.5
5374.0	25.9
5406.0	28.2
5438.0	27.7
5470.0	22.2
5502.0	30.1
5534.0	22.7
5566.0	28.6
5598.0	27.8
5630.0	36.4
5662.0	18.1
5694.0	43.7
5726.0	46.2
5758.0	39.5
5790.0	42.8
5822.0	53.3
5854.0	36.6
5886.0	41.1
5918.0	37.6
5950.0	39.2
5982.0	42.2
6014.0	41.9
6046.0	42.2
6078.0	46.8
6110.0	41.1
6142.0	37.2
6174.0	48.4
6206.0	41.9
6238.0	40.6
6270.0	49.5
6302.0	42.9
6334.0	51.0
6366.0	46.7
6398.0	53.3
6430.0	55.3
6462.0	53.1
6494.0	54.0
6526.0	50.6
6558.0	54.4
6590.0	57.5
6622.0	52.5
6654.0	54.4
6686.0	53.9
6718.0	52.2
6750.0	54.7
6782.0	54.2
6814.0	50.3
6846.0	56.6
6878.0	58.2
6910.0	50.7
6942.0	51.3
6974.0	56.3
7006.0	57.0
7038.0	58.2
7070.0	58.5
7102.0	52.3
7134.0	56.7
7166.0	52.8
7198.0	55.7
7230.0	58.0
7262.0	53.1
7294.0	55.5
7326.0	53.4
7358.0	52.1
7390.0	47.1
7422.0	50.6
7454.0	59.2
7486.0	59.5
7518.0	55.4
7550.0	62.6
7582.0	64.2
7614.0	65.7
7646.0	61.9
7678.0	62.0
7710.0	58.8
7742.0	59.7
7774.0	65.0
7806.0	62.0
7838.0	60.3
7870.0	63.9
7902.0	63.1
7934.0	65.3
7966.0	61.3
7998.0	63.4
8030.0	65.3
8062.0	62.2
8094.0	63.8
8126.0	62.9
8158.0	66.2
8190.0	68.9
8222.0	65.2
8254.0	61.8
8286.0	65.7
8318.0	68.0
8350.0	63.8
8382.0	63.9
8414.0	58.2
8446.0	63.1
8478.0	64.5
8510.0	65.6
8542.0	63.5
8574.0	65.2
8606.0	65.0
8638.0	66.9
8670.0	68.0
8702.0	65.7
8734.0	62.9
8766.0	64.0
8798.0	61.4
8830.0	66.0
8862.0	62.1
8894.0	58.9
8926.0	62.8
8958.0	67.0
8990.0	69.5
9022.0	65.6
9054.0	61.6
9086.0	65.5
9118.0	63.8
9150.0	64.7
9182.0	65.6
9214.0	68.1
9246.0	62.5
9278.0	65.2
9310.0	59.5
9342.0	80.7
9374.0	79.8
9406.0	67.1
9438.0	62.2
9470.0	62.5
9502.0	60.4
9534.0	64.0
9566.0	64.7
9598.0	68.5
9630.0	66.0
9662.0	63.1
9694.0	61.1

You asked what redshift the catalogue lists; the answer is 0.43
